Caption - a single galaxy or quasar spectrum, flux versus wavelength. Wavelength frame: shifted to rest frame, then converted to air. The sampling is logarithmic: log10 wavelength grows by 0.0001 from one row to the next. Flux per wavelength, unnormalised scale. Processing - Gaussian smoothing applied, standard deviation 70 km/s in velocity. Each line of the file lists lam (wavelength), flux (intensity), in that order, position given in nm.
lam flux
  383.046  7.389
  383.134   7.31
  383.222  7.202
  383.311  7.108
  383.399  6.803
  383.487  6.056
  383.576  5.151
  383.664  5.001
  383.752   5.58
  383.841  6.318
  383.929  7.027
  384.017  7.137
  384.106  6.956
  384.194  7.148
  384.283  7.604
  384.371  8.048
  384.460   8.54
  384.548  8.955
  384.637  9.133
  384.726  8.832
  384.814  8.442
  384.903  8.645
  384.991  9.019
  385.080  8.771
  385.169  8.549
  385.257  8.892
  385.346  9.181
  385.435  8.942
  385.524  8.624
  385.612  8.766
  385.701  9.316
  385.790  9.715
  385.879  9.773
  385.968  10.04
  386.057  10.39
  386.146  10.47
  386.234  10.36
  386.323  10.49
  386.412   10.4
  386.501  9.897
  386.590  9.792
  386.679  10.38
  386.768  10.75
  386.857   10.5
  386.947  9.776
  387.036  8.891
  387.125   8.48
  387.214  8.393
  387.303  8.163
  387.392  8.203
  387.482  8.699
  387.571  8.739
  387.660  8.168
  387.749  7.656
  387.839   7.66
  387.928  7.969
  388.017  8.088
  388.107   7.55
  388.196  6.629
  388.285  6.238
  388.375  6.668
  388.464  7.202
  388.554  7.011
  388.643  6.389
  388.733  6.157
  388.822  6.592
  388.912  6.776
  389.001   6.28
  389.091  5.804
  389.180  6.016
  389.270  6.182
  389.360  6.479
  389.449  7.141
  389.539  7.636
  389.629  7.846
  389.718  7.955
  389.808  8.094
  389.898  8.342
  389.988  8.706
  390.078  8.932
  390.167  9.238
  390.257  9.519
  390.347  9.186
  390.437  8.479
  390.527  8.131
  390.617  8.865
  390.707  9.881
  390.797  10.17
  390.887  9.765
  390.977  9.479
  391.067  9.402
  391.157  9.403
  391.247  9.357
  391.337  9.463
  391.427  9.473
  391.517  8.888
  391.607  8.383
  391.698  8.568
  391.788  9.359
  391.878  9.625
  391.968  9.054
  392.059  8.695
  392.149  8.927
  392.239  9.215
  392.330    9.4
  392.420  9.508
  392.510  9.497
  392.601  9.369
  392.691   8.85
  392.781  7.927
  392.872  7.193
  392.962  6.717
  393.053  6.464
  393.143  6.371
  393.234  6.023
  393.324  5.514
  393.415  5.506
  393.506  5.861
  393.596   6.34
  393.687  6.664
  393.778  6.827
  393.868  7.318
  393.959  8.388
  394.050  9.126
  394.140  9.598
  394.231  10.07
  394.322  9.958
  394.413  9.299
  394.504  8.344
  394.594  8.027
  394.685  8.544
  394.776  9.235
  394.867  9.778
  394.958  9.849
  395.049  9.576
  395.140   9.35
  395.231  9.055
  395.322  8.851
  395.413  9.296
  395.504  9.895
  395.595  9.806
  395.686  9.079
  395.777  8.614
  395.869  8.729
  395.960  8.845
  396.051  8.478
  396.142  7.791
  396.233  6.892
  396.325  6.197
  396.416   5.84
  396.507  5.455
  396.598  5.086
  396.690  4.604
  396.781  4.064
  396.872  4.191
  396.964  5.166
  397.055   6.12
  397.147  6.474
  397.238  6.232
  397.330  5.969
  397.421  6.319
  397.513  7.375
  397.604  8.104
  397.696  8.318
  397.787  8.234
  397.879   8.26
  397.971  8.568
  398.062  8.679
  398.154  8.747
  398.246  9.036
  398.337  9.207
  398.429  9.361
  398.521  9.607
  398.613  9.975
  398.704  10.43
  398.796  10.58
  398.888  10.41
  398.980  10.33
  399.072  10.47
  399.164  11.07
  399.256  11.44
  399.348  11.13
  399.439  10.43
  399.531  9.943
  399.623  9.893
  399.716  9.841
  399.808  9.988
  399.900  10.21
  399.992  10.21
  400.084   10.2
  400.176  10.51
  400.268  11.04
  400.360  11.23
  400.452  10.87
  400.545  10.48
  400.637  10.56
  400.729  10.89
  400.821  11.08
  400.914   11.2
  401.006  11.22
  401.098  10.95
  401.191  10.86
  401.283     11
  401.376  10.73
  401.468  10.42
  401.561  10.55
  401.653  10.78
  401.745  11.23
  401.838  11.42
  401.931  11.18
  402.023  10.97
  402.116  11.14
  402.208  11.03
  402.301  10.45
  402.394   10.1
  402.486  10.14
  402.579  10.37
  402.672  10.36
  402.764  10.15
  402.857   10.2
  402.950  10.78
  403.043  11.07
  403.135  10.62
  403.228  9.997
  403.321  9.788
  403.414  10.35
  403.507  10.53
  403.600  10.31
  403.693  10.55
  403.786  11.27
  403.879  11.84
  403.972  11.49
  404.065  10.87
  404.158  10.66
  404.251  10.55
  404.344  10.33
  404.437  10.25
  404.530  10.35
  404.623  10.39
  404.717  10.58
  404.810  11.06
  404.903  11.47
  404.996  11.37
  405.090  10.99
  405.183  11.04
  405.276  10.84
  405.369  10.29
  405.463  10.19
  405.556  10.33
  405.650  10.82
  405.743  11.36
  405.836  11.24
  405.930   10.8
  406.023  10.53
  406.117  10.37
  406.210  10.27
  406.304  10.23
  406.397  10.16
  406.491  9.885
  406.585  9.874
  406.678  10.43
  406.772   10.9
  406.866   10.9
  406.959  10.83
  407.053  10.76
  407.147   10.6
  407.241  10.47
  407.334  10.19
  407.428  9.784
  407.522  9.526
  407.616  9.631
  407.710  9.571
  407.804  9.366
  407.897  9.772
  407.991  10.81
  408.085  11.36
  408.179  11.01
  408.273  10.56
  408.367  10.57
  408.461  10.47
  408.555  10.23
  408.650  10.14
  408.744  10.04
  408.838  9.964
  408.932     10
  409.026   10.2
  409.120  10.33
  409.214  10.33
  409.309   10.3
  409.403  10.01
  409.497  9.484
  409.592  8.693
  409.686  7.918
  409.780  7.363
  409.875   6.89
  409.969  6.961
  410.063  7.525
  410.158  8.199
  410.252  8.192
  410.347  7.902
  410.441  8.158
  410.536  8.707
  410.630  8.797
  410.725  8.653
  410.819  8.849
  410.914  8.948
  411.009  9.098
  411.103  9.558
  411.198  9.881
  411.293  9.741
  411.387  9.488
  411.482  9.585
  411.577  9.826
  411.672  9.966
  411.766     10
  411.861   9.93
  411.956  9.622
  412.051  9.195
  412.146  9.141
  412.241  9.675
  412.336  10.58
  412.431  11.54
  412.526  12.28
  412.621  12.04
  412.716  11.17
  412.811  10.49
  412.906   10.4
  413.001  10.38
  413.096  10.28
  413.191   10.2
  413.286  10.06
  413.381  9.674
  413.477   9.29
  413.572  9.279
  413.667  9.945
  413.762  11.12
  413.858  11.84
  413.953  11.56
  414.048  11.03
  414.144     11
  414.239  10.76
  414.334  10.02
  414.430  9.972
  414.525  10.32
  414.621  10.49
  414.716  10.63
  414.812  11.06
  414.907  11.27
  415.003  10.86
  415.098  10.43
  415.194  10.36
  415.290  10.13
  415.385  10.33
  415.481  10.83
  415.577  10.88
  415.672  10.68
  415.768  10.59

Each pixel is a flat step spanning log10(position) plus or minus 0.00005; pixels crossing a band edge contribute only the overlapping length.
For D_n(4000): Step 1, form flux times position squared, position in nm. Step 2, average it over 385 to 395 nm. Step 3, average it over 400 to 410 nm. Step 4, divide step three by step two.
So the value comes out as 1.3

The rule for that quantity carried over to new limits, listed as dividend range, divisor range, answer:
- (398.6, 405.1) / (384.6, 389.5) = 1.37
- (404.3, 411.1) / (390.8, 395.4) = 1.25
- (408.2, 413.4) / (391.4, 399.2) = 1.27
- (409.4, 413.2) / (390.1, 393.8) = 1.23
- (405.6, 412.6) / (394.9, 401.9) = 1.13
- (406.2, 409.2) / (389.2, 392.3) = 1.28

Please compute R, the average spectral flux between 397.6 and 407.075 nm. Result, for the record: 10.5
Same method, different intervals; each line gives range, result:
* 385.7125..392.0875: 8.55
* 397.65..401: 10.1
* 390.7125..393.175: 8.87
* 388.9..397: 8.11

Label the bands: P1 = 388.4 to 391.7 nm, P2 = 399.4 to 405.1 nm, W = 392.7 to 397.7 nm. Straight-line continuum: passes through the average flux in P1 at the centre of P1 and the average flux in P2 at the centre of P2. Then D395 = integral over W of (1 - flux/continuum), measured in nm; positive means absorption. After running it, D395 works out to 0.89 nm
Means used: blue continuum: 8.13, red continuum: 10.7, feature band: 7.54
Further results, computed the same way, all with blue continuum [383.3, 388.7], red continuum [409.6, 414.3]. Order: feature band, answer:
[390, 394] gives 0.11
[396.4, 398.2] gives 0.47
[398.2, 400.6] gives -0.34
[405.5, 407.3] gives -0.23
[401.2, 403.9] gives -0.44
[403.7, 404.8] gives -0.18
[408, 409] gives -0.10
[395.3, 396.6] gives 0.12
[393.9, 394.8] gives -0.03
